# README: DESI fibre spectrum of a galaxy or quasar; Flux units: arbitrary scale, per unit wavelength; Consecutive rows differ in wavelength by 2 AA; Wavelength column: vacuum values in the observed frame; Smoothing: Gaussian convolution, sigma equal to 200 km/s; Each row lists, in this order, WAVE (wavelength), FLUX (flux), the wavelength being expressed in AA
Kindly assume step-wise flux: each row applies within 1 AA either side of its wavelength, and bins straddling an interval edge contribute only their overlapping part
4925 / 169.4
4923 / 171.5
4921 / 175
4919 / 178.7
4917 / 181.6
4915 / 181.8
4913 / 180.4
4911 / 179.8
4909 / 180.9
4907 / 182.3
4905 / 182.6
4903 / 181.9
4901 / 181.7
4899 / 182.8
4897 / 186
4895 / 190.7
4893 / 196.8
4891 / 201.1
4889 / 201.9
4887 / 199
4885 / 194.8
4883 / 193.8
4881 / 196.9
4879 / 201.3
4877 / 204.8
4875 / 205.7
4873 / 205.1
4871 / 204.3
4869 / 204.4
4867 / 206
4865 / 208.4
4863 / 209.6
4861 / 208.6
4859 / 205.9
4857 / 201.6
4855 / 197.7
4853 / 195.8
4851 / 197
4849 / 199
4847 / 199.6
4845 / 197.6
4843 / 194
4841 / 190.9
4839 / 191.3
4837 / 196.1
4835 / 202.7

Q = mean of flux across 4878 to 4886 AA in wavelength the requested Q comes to 197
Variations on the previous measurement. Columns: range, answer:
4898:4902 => 182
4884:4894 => 199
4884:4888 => 197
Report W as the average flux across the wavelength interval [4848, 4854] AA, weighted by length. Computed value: 197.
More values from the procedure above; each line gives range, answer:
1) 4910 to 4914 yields 180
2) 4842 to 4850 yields 198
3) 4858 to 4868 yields 208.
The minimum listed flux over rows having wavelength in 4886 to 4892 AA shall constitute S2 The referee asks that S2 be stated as 199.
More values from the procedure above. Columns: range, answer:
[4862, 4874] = 204.3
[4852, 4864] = 195.8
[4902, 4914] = 179.8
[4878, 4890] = 193.8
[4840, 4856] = 190.9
